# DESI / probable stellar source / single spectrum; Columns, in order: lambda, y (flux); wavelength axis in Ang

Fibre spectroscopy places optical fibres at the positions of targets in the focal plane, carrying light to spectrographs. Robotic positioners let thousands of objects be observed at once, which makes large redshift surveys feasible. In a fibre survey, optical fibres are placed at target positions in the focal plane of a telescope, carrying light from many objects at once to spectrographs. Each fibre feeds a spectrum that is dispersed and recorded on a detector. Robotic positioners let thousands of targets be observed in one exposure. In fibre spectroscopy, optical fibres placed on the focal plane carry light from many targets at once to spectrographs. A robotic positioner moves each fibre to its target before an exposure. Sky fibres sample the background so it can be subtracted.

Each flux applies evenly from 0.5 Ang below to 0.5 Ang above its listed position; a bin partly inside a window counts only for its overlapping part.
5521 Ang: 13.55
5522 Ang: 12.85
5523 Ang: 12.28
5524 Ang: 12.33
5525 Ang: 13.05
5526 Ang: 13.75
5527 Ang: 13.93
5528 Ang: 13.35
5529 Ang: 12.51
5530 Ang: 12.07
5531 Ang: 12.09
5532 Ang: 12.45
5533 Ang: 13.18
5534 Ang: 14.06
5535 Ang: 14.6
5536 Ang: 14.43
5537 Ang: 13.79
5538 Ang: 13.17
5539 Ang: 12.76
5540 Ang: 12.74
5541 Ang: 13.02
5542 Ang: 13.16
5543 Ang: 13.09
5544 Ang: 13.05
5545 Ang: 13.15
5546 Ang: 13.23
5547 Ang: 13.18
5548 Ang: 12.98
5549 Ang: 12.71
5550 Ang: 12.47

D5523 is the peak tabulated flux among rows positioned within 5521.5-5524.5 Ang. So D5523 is 12.85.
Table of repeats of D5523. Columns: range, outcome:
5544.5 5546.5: 13.23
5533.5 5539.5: 14.6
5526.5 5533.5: 13.93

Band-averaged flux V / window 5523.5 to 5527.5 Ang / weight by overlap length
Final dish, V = 13.3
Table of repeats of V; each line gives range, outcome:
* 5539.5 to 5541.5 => 12.9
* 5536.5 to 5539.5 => 13.2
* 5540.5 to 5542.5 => 13.1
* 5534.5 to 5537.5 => 14.3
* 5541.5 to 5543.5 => 13.1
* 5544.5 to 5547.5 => 13.2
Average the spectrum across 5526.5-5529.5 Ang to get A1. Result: 13.3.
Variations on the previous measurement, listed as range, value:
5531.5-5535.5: 13.6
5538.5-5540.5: 12.8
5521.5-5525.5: 12.6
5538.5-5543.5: 13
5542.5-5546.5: 13.1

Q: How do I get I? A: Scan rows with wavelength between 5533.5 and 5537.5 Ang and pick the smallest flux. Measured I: 13.79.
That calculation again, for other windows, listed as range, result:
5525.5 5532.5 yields 12.07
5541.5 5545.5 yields 13.05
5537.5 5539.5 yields 12.76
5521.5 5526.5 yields 12.28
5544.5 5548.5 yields 12.98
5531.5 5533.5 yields 12.45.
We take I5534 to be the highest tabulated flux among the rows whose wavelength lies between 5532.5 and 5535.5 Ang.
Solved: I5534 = 14.6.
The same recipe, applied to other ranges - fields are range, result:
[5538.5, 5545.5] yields 13.16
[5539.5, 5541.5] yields 13.02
